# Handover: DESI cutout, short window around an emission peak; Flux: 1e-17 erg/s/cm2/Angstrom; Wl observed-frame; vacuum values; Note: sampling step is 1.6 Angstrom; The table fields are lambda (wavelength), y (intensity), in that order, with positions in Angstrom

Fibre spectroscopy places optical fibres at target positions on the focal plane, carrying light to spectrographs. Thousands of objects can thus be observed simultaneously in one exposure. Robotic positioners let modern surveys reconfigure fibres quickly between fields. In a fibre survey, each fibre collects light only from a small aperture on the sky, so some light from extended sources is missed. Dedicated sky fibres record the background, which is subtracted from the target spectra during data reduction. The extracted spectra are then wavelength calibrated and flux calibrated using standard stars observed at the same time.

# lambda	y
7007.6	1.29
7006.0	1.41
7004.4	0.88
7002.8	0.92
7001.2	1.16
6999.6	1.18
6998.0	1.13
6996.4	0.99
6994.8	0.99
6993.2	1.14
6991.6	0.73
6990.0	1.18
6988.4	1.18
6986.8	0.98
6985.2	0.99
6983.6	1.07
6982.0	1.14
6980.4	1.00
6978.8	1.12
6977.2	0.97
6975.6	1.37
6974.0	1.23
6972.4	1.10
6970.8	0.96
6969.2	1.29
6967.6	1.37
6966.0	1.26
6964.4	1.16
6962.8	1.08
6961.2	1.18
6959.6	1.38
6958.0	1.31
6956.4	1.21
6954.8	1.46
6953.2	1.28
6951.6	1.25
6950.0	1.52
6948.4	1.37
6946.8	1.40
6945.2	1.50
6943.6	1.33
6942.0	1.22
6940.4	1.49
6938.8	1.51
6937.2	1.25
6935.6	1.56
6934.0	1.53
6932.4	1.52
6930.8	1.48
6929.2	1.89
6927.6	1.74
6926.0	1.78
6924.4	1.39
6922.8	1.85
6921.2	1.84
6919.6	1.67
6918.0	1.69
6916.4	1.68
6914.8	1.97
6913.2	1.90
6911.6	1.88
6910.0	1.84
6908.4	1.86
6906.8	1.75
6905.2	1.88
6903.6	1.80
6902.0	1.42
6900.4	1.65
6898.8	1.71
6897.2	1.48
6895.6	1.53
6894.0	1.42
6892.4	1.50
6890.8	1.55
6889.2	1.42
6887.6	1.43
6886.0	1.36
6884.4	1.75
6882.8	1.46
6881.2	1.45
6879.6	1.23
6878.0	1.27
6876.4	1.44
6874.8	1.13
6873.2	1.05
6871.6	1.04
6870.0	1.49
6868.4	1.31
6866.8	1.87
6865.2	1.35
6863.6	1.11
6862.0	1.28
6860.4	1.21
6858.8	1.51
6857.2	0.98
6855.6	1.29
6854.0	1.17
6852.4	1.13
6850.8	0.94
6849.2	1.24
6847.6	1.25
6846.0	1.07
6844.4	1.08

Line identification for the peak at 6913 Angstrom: Mg II 2798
